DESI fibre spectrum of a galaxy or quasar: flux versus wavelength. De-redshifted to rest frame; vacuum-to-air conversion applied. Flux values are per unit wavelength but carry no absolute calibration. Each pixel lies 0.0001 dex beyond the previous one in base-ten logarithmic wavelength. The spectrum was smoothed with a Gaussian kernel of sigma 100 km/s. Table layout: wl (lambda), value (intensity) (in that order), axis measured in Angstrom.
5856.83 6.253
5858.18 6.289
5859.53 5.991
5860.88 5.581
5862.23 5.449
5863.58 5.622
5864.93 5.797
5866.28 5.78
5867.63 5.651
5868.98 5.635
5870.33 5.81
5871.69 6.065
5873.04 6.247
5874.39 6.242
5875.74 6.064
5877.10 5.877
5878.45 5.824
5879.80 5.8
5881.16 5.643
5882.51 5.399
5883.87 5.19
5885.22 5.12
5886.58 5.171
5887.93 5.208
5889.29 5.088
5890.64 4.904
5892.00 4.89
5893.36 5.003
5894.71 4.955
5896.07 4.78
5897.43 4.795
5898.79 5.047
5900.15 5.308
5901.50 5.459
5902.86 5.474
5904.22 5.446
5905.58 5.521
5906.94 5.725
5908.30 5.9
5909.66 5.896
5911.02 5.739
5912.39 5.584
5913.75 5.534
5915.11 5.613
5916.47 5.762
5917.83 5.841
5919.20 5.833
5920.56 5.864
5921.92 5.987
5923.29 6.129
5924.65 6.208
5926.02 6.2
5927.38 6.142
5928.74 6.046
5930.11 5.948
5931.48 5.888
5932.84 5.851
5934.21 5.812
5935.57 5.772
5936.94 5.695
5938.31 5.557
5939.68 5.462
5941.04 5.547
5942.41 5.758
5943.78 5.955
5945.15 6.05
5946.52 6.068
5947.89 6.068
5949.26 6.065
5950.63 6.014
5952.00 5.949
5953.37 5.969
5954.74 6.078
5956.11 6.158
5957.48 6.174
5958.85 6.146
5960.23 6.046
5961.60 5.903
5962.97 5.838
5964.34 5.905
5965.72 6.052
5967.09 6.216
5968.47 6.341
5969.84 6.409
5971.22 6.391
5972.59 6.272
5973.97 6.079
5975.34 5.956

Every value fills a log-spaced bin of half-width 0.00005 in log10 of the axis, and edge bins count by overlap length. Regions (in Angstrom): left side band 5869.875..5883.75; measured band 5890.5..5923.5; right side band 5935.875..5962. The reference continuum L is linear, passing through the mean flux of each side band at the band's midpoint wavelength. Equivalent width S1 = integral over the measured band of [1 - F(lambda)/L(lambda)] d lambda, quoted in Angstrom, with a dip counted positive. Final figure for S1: 2.3 Angstrom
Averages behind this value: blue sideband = 5.87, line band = 5.48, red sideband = 5.93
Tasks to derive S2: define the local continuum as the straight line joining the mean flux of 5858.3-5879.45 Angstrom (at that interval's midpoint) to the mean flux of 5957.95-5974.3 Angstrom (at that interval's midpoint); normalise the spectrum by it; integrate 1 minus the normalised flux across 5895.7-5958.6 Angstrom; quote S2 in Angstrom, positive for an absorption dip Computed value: 2.5 Angstrom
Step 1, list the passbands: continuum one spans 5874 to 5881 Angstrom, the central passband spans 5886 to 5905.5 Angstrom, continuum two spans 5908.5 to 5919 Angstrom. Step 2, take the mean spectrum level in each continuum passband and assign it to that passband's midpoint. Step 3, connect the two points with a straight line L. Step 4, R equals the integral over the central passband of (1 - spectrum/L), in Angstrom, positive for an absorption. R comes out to 2.3 Angstrom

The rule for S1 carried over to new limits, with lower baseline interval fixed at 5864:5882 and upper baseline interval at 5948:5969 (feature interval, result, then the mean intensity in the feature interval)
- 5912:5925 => 0.3 Angstrom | 5.83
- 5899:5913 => 0.8 Angstrom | 5.59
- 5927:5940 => 0.4 Angstrom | 5.82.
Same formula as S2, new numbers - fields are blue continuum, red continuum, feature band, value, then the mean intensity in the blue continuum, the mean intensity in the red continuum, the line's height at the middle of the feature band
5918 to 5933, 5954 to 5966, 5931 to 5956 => 0.62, 6.01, 6.03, 6.02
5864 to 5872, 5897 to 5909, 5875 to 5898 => 1.27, 5.77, 5.42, 5.59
